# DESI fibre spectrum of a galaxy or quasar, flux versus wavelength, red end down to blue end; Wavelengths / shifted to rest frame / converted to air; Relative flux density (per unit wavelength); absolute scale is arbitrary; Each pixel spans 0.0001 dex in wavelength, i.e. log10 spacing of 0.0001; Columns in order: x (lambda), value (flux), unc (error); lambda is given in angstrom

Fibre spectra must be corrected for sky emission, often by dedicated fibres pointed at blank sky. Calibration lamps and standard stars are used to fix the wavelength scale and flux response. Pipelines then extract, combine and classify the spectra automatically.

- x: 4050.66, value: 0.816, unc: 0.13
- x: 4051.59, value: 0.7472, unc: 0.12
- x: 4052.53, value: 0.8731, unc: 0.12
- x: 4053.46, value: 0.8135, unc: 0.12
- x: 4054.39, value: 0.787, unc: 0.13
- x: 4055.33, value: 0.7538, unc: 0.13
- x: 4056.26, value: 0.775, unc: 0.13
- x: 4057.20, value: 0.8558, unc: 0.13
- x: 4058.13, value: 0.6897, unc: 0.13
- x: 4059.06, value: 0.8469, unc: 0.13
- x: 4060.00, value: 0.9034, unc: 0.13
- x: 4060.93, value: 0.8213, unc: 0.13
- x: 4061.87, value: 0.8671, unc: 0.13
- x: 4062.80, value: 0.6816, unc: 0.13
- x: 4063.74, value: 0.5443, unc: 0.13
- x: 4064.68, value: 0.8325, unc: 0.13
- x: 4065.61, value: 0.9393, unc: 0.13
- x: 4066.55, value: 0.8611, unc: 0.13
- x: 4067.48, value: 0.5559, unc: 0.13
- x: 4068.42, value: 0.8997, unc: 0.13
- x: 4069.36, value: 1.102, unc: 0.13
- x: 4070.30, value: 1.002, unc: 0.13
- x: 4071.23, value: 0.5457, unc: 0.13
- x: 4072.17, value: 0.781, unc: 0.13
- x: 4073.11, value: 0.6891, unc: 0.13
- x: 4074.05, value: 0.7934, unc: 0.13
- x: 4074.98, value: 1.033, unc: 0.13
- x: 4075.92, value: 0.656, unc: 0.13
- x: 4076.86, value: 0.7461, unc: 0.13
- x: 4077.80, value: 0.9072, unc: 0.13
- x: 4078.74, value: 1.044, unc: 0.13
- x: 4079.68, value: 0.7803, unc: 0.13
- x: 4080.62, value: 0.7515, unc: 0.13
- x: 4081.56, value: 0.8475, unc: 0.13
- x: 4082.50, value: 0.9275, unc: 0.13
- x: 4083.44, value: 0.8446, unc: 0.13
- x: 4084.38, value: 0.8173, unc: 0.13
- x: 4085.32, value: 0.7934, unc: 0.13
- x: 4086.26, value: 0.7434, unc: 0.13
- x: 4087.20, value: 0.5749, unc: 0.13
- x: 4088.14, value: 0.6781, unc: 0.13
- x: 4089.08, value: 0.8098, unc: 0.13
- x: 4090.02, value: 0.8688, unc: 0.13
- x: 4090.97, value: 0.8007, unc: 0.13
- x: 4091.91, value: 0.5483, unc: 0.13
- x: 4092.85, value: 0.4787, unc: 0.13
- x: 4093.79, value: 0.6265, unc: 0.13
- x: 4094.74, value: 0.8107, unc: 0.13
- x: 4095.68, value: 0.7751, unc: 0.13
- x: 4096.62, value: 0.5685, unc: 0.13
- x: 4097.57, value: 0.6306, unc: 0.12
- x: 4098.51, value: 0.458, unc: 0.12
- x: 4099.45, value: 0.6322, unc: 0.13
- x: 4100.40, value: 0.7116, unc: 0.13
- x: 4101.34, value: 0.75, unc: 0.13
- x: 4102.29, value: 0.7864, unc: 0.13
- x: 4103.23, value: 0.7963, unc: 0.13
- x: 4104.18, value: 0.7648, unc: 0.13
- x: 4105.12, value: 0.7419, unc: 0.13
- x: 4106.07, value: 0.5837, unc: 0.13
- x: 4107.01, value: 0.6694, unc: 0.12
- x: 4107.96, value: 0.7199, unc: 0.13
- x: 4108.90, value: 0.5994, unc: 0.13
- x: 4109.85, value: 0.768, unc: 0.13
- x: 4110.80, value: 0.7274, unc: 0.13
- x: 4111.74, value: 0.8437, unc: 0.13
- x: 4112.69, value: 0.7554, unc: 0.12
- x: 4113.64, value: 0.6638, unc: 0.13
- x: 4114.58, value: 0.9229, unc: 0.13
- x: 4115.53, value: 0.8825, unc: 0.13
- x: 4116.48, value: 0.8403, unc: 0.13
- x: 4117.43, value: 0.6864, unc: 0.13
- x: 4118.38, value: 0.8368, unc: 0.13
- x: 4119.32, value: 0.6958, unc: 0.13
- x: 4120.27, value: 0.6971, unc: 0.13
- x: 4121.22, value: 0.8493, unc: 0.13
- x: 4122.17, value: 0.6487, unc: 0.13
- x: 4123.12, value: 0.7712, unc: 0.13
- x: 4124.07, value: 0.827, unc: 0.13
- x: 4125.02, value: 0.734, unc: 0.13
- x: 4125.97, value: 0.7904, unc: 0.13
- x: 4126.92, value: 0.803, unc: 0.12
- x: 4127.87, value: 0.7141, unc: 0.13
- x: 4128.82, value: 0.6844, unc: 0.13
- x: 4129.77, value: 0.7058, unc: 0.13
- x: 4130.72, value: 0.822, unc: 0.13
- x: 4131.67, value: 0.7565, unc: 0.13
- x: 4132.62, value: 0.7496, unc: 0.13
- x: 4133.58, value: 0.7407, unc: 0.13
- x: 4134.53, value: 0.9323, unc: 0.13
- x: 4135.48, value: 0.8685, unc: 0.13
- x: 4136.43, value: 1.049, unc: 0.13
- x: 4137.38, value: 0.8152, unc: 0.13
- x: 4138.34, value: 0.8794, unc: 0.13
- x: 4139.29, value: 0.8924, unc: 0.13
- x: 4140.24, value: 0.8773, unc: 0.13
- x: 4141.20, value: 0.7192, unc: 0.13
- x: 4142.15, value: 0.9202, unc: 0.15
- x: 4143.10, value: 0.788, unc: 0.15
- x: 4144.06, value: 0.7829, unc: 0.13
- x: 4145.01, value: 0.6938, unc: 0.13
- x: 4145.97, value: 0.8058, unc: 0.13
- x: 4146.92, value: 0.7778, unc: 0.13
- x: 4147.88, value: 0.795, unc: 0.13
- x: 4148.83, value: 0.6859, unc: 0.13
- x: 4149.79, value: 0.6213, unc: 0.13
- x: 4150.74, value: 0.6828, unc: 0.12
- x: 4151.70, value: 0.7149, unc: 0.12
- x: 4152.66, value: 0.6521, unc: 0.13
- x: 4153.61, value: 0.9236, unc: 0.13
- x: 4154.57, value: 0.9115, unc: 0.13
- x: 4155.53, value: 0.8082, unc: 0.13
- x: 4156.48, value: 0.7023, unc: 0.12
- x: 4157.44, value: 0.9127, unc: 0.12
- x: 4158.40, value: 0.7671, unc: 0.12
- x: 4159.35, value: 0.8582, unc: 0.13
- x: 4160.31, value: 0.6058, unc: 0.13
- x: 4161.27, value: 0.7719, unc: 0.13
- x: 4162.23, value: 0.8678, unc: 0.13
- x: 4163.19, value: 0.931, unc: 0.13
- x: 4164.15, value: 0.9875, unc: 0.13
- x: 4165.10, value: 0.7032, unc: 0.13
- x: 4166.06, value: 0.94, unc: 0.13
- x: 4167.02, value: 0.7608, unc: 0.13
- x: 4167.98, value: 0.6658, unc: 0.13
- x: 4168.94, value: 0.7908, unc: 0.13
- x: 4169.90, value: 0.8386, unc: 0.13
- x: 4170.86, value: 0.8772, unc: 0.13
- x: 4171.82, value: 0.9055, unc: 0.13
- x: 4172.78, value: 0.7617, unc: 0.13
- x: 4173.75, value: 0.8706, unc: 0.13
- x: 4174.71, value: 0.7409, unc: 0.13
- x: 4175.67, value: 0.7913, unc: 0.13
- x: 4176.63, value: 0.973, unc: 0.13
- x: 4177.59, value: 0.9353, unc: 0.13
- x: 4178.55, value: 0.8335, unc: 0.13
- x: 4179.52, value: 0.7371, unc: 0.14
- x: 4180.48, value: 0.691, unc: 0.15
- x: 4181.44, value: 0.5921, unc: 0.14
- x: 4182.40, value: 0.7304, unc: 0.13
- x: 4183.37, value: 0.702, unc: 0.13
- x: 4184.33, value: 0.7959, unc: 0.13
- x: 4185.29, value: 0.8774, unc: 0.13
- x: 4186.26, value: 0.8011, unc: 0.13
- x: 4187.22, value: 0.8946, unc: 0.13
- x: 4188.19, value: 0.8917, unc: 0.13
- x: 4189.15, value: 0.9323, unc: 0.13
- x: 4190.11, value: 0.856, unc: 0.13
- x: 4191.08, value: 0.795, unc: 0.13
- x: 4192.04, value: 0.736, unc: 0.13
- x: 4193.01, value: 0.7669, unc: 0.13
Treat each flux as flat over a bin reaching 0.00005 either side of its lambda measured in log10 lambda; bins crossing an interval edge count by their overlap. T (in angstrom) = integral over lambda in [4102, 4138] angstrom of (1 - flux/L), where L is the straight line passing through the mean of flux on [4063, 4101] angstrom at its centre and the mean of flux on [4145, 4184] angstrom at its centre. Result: 0.16 angstrom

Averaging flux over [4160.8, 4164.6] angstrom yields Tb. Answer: 0.888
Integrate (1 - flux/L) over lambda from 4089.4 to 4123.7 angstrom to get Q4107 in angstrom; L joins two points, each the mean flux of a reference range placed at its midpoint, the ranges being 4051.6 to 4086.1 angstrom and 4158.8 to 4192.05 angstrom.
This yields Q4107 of 3.93 angstrom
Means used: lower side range 0.814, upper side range 0.814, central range 0.72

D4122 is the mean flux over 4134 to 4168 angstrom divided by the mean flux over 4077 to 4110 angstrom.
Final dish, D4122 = 1.11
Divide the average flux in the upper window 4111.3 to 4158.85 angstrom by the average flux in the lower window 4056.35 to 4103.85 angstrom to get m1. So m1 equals 1.0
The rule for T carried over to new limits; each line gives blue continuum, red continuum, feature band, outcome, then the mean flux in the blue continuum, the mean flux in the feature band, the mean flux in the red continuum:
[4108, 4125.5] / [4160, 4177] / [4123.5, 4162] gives 0.17 angstrom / 0.763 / 0.789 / 0.822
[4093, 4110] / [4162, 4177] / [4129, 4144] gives -1.34 angstrom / 0.683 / 0.83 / 0.836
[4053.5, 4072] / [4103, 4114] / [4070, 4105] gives 0.40 angstrom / 0.803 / 0.749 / 0.718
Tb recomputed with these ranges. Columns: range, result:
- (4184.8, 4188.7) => 0.867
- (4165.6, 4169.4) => 0.788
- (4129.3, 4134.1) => 0.756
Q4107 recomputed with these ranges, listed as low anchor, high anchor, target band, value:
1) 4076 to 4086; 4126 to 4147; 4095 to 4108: 2.2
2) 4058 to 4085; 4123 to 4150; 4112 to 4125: 0.4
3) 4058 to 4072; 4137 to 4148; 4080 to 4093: 0.9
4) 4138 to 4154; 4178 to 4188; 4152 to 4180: -1.8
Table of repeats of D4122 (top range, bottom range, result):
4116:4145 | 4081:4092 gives 1.02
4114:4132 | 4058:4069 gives 0.97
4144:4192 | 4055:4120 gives 1.05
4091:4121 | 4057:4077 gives 0.89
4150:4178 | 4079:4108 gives 1.13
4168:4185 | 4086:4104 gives 1.16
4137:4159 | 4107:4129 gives 1.04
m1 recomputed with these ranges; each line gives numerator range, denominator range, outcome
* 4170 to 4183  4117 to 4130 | 1.07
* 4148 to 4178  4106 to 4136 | 1.06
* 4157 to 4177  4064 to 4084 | 0.99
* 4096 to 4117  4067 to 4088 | 0.89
